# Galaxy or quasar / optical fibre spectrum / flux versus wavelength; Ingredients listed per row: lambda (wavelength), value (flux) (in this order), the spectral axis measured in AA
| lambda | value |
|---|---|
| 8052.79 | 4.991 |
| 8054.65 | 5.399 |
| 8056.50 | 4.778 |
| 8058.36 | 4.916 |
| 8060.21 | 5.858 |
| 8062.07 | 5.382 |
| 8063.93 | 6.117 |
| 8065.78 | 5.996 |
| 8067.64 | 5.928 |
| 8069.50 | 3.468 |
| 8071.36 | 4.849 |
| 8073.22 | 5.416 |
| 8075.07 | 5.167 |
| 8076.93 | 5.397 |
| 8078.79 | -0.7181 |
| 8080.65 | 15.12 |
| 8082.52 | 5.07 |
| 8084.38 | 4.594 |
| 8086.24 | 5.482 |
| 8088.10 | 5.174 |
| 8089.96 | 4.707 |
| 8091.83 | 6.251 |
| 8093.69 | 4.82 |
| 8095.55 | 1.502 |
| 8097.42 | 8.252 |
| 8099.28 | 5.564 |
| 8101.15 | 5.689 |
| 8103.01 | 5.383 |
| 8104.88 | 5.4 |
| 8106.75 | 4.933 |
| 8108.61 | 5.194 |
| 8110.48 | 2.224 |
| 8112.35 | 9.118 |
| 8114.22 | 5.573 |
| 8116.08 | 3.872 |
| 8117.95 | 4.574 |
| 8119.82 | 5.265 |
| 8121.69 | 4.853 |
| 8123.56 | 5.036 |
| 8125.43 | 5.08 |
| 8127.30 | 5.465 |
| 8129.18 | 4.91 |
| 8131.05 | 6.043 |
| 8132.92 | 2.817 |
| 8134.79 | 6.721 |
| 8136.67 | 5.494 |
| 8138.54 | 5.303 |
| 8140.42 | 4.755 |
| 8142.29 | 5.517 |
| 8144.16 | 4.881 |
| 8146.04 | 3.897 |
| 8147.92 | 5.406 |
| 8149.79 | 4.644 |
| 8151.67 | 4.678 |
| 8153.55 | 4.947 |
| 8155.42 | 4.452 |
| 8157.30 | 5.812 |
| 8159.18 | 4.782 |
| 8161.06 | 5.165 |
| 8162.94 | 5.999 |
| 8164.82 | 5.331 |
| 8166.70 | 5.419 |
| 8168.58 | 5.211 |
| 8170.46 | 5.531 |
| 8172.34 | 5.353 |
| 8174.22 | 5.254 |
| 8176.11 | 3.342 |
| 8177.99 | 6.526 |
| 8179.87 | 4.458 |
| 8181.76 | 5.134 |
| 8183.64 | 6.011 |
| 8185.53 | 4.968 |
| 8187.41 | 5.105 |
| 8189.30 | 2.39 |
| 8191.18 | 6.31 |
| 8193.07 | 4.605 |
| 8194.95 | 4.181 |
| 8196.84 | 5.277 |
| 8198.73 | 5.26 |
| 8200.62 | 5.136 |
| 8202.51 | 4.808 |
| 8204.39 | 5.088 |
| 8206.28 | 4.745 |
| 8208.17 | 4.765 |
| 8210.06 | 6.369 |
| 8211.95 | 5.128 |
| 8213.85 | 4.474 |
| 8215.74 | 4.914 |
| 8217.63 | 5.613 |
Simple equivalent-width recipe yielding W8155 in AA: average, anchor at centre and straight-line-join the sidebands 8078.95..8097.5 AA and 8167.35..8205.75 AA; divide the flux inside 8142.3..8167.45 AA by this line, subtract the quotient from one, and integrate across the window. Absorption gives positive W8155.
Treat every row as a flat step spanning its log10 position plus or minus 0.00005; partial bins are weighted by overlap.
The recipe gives 0.9 AA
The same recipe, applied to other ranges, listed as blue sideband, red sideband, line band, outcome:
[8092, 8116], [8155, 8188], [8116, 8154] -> 2.0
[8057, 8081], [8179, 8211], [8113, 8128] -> 0.5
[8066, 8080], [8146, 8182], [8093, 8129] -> -2.9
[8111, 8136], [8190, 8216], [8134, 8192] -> 0.6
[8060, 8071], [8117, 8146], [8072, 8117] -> -1.1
